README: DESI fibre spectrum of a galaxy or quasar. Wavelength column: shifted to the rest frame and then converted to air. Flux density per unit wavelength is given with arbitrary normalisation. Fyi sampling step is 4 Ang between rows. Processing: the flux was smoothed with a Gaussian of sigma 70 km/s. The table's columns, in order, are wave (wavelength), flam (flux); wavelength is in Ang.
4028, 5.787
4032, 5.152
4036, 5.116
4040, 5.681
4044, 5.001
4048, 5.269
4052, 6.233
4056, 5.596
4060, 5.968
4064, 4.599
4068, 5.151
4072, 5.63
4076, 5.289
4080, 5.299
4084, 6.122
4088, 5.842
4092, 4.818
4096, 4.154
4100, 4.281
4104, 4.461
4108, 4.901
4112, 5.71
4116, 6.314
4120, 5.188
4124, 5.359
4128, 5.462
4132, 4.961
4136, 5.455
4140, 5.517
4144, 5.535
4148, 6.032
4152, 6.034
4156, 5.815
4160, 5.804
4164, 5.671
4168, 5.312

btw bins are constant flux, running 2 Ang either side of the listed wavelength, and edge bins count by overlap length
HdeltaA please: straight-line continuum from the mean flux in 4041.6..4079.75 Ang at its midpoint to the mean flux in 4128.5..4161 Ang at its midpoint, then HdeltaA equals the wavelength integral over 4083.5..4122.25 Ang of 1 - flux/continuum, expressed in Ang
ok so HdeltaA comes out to 2.7 Ang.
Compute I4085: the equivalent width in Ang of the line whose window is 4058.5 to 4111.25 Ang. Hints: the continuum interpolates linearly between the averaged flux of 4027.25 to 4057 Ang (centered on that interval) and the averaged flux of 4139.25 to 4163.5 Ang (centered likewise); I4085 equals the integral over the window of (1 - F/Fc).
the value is 4.4 Ang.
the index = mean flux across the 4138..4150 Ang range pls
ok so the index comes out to 5.69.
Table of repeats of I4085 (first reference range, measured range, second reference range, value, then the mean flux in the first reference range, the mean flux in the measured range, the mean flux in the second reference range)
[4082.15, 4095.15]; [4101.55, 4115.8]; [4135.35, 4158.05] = 1.0 Ang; 5.46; 5.16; 5.75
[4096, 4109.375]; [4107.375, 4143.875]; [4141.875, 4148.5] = -2.4 Ang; 4.47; 5.45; 5.72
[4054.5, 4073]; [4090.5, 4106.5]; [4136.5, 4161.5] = 3.2 Ang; 5.37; 4.43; 5.77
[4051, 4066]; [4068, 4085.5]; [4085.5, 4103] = -1.2 Ang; 5.56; 5.52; 4.79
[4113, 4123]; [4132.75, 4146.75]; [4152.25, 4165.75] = 0.7 Ang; 5.71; 5.48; 5.8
